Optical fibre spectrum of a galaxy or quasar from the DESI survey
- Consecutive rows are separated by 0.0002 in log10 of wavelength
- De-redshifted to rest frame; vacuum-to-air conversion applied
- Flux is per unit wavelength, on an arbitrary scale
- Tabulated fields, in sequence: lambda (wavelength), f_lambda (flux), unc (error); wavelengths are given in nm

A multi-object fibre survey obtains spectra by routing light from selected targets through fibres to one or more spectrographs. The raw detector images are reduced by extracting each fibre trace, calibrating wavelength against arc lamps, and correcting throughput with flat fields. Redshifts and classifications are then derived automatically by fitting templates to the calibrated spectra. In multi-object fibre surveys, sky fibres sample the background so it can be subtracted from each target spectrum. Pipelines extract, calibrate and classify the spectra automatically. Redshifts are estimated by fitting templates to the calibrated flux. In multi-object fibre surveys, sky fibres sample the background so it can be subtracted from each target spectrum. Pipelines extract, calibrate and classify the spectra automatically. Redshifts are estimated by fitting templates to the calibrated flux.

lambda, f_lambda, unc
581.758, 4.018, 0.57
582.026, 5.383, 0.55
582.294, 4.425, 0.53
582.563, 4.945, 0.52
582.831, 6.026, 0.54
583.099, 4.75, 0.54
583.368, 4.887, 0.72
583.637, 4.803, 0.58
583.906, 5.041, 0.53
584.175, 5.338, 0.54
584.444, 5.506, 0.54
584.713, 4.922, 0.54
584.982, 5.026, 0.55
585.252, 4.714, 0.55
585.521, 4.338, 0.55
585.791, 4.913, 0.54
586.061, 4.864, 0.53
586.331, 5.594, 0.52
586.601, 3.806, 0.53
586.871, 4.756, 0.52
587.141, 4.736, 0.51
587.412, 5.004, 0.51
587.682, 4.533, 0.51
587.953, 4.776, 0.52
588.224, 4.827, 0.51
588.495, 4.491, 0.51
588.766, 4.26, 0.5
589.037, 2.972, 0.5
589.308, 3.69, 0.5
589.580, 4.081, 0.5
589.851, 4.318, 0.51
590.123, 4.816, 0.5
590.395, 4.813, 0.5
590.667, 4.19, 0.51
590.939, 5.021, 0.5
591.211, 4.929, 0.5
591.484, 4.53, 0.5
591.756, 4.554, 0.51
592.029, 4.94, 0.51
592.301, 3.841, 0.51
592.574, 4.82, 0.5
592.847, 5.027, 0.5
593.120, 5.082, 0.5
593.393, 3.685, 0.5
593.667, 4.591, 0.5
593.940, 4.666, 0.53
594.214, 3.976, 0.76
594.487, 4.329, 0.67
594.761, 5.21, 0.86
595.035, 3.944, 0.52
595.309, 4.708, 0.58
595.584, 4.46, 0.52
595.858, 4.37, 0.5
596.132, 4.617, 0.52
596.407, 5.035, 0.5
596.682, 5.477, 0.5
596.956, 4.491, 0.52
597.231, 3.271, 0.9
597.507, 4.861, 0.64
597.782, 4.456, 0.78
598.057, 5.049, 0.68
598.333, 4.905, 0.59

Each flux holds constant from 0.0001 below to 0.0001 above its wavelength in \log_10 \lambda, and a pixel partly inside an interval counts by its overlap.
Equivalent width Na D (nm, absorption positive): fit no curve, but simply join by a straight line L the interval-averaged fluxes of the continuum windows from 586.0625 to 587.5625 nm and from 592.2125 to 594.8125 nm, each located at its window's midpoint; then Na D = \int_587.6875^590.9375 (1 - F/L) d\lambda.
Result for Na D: 0.24 nm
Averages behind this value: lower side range 4.79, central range 4.33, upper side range 4.51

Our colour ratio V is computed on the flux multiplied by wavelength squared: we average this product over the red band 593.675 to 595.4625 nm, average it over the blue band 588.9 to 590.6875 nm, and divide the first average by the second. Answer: 1.1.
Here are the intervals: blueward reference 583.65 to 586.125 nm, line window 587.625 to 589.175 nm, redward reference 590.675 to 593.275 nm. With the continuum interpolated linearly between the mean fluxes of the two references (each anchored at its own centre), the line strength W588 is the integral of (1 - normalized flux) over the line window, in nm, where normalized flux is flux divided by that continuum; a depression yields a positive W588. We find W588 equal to 0.174 nm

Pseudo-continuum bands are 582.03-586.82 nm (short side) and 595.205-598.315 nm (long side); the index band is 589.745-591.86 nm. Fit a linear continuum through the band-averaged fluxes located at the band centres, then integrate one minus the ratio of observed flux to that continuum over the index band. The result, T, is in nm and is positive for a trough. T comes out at 0.06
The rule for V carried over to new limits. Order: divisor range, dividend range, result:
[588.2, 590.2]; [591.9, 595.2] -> 1.11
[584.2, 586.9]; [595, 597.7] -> 0.97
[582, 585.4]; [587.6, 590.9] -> 0.87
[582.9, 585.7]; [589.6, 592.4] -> 0.95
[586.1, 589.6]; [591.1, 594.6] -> 1.04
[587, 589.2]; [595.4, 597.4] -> 1.05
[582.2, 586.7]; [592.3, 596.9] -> 0.96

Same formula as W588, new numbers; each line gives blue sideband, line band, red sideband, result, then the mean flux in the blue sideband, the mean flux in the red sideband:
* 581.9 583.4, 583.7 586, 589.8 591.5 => 0.00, 5.08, 4.68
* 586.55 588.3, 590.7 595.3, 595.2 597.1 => 0.14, 4.67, 4.73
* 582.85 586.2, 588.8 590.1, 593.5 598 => 0.24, 4.96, 4.53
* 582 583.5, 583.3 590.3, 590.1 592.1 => 0.34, 5.05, 4.71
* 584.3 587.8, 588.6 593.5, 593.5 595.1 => 0.19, 4.83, 4.46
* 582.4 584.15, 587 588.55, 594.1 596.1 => 0.03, 5.08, 4.44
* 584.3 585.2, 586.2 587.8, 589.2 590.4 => 0.01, 5.11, 4.31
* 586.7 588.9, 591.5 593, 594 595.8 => -0.04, 4.66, 4.44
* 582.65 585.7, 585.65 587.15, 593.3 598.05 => 0.04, 5.03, 4.5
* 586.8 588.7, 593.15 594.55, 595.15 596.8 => 0.13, 4.71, 4.76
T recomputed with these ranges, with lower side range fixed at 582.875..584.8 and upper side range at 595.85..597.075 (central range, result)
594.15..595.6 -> 0.12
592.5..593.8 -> 0.07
